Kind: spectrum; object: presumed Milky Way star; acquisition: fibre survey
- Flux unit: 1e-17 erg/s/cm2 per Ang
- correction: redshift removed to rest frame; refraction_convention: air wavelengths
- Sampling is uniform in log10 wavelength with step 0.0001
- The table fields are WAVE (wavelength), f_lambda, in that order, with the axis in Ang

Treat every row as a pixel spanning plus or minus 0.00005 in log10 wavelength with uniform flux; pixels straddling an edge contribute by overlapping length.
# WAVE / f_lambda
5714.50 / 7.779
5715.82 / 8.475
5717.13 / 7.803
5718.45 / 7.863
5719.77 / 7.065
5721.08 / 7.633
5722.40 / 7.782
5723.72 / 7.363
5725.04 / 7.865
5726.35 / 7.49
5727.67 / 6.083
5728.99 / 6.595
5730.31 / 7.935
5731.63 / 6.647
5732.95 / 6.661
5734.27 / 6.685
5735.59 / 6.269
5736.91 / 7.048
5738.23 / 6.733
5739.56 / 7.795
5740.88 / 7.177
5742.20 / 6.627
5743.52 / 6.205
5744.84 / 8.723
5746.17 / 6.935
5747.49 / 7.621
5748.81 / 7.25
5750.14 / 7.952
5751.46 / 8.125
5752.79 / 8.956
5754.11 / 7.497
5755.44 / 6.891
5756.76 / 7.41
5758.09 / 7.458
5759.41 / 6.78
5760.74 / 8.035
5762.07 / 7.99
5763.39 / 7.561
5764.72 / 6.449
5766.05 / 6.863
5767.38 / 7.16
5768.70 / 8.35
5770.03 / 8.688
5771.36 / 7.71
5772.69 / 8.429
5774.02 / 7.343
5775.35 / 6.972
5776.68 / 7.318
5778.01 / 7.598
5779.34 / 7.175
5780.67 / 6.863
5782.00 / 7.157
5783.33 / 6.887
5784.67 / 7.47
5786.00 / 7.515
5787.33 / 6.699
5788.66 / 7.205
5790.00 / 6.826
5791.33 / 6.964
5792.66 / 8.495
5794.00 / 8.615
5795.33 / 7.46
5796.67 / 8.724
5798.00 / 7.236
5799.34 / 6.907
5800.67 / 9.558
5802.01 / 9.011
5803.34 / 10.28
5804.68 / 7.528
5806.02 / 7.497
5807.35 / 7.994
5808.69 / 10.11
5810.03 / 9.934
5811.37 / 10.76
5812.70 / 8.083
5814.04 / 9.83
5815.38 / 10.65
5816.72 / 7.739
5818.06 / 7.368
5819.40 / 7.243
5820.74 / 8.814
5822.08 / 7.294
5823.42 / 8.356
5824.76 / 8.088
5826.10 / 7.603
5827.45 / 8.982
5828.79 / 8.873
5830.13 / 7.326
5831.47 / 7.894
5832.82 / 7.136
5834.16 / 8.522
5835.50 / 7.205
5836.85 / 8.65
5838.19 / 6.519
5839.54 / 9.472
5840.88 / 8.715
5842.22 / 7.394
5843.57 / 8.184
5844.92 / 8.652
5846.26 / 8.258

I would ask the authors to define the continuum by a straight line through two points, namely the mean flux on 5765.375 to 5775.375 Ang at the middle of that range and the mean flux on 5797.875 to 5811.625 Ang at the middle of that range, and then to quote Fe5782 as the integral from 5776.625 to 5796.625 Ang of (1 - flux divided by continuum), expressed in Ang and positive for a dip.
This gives 2.06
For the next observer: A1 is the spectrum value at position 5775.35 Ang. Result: 6.972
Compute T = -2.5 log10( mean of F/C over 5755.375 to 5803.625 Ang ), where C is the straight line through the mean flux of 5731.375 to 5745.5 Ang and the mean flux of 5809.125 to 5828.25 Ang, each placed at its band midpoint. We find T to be 0.03 mag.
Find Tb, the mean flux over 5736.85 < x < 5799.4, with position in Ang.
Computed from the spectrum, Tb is 7.46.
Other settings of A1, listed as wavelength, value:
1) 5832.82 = 7.136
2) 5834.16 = 8.522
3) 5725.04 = 7.865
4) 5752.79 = 8.956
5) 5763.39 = 7.561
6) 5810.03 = 9.934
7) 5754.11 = 7.497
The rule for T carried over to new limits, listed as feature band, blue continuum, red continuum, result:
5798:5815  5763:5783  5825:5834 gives -0.15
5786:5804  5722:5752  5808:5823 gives 0.06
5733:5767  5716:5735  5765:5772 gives 0.03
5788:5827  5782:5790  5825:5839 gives -0.12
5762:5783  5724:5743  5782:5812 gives 0.03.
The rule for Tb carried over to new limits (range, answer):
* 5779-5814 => 8.08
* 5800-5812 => 9.18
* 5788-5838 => 8.27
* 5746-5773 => 7.63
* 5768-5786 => 7.53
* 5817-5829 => 8.03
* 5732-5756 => 7.28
